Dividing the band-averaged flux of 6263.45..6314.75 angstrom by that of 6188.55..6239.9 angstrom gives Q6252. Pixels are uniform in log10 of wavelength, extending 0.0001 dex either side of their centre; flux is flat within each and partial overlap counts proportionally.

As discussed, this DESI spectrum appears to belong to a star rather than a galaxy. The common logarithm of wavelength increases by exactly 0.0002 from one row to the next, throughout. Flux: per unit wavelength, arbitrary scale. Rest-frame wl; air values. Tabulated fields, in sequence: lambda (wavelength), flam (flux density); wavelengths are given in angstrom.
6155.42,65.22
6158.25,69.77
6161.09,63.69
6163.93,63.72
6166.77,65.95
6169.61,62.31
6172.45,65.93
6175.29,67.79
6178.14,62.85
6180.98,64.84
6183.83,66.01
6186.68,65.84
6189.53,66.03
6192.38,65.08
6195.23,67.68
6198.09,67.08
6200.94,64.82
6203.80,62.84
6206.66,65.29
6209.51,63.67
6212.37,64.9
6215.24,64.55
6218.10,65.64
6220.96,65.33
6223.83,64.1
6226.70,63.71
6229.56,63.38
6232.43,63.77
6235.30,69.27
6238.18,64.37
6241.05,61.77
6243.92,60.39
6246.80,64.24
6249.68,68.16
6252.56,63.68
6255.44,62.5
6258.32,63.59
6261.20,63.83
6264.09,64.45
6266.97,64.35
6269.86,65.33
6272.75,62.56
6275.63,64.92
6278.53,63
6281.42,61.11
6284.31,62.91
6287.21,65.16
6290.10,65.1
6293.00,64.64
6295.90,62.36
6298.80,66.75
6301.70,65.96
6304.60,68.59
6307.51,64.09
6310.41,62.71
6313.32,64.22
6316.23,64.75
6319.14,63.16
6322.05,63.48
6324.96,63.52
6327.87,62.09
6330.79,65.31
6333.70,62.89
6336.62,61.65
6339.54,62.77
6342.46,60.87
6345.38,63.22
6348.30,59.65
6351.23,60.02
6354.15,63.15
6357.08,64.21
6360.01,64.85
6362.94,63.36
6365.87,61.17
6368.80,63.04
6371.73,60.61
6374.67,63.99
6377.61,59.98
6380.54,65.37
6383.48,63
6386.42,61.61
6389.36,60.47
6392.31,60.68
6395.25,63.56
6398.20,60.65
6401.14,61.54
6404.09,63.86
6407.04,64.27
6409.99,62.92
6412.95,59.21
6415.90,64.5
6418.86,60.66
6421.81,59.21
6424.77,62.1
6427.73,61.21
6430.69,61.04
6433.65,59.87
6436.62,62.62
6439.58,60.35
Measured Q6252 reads 0.99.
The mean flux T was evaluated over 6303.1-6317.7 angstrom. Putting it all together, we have 64.9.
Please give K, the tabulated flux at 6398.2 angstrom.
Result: 60.65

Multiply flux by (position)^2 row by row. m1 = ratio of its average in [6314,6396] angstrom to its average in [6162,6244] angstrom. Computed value 1.01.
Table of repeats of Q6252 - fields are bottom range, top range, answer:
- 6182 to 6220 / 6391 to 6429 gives 0.95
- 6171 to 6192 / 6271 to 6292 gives 0.97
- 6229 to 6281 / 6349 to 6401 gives 0.97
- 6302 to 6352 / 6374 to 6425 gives 0.98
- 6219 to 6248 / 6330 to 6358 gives 0.97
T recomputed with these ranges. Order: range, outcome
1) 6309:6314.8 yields 63.4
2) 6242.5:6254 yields 64.1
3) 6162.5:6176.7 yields 65.2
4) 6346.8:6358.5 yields 61.8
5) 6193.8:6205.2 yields 65.6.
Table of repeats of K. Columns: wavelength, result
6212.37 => 64.9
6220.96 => 65.33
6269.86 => 65.33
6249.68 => 68.16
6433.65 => 59.87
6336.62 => 61.65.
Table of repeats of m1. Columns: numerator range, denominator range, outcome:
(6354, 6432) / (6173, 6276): 1.01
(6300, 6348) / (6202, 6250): 1.02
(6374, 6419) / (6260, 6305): 1.00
